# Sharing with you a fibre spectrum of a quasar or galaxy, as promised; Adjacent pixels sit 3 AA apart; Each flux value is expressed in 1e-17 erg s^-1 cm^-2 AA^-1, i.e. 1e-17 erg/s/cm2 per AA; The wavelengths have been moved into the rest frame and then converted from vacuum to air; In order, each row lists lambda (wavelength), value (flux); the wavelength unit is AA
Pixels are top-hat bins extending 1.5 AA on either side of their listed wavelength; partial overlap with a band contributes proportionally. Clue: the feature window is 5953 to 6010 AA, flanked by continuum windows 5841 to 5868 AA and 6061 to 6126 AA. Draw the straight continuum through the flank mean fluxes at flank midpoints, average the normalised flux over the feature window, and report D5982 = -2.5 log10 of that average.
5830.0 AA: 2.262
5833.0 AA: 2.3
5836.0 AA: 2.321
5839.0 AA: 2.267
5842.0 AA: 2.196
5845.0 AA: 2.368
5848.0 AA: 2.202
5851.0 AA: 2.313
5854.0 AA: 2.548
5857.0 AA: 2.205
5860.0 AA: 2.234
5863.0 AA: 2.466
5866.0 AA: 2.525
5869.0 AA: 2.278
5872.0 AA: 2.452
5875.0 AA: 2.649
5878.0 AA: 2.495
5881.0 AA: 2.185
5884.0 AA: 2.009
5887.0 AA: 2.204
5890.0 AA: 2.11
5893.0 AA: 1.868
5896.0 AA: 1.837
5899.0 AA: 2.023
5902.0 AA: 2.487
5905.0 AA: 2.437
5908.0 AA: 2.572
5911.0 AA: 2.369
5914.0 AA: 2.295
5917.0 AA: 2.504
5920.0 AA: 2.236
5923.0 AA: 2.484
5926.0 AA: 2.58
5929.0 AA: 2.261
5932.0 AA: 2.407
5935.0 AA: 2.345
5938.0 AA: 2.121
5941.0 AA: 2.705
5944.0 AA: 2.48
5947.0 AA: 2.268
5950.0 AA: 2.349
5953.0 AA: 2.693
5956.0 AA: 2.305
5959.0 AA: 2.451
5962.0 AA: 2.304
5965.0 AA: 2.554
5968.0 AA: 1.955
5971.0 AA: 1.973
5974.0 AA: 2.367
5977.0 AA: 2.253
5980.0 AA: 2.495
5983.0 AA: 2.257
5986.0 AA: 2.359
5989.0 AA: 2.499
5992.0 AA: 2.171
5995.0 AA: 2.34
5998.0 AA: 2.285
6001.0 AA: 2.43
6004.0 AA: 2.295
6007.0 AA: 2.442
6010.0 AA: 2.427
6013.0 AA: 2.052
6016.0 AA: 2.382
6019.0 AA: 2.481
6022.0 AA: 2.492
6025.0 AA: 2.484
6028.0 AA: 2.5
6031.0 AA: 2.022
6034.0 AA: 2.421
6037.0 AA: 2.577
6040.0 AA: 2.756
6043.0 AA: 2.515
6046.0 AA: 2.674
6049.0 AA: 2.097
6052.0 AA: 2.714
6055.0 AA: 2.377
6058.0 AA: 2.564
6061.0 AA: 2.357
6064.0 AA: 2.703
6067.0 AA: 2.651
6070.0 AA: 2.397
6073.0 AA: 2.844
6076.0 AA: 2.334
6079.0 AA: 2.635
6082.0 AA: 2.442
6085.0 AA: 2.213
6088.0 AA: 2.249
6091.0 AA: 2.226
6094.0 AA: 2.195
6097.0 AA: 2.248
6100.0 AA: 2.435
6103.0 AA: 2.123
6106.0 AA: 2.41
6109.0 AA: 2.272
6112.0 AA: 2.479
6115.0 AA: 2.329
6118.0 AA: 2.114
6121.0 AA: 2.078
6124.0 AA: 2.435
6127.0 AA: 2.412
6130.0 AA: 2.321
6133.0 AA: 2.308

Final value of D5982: 0.01 mag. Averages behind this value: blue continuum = 2.34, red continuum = 2.37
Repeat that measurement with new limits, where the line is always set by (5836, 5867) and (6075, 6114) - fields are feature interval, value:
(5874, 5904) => 0.07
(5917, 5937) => -0.03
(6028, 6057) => -0.06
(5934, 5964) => -0.04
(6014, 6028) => -0.06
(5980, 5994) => -0.01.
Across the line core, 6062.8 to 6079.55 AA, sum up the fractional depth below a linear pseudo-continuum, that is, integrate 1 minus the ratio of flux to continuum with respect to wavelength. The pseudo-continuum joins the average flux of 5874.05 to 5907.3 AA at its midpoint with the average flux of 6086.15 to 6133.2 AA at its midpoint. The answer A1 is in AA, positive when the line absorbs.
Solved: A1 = -2.3 AA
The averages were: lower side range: 2.21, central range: 2.59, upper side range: 2.29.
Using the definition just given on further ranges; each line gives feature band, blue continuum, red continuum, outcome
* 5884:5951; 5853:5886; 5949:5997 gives 1.1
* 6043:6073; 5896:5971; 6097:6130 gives -2.5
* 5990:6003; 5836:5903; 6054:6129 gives 0.1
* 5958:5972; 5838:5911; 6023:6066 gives 0.8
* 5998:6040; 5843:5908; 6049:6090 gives 0.6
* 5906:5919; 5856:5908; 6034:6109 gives -0.7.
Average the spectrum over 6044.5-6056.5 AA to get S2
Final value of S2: 2.47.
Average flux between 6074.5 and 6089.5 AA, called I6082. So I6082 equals 2.37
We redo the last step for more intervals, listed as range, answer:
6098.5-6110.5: 2.31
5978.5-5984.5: 2.38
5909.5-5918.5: 2.39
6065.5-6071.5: 2.52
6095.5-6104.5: 2.27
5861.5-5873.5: 2.43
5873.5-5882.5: 2.44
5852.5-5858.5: 2.38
